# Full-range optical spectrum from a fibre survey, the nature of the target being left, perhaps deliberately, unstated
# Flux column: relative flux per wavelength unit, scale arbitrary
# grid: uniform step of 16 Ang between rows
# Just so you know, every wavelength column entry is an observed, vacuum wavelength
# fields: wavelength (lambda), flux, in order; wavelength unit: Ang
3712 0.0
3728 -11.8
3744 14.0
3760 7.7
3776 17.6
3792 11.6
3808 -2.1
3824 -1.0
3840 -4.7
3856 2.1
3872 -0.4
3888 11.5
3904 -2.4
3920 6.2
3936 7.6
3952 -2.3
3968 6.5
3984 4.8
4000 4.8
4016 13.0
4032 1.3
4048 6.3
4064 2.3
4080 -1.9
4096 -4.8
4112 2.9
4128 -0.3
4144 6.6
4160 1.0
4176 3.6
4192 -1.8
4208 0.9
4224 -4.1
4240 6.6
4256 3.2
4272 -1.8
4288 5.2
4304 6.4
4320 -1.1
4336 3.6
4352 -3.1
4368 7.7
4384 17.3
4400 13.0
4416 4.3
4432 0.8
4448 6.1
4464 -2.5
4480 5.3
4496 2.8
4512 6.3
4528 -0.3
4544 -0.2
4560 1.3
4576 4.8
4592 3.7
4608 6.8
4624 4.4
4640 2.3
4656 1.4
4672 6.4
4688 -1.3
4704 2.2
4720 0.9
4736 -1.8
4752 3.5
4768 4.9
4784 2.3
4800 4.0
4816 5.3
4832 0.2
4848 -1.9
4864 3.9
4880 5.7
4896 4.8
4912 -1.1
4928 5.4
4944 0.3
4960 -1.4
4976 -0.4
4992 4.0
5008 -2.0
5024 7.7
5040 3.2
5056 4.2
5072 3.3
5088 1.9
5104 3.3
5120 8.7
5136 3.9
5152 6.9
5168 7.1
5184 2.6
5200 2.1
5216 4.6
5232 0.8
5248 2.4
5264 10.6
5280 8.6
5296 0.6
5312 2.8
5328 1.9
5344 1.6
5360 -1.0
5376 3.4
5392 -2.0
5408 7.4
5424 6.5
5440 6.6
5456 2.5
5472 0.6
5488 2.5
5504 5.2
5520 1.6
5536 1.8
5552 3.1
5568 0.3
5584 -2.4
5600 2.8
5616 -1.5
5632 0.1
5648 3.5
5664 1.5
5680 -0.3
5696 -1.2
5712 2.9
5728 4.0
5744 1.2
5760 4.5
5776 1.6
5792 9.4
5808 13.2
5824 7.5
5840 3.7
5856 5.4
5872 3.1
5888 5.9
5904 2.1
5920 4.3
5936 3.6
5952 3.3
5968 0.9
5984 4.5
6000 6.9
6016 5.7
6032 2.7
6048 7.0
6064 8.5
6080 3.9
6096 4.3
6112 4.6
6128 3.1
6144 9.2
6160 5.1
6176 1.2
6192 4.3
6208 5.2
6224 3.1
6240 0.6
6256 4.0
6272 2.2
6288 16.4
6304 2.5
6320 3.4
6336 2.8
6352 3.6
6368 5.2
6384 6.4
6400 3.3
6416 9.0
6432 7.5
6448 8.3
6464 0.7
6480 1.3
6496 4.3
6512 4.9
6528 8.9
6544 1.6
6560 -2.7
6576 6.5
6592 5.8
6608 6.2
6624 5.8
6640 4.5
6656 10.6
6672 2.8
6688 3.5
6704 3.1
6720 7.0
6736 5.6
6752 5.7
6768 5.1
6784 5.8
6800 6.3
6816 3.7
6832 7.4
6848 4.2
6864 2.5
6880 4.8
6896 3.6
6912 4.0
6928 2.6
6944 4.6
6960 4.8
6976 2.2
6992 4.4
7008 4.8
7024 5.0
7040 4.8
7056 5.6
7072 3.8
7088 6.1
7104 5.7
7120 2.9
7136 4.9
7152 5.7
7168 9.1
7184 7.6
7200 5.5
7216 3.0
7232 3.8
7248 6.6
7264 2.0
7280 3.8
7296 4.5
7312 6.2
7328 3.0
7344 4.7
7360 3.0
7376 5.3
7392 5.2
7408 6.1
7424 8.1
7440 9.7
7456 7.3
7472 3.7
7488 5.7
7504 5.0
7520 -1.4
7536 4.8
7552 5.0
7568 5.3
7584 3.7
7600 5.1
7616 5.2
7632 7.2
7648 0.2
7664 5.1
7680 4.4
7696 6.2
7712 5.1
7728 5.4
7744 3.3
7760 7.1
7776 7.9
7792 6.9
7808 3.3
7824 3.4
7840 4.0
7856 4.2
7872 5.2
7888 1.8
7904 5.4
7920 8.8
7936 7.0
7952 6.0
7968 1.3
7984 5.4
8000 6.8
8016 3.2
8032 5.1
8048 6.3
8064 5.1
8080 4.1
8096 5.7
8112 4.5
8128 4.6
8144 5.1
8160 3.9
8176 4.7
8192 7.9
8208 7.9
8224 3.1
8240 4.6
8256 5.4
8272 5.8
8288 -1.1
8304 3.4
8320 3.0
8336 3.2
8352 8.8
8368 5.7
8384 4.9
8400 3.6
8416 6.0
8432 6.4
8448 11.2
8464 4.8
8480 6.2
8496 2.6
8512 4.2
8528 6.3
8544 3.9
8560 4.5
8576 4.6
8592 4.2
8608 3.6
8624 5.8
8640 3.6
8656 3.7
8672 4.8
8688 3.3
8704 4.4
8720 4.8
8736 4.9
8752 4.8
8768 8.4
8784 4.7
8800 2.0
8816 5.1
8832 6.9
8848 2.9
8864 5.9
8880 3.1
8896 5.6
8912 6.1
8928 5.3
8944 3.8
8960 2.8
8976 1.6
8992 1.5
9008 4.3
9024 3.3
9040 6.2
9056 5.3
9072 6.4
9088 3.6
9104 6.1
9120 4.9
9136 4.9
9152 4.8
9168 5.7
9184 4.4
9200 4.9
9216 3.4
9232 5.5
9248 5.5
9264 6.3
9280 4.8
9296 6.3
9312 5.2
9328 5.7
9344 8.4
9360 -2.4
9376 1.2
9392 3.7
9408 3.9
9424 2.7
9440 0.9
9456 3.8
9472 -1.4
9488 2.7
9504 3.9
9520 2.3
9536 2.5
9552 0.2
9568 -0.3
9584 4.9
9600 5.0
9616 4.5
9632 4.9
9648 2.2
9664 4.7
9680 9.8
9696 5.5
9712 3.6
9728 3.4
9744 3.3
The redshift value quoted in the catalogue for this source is 0.686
